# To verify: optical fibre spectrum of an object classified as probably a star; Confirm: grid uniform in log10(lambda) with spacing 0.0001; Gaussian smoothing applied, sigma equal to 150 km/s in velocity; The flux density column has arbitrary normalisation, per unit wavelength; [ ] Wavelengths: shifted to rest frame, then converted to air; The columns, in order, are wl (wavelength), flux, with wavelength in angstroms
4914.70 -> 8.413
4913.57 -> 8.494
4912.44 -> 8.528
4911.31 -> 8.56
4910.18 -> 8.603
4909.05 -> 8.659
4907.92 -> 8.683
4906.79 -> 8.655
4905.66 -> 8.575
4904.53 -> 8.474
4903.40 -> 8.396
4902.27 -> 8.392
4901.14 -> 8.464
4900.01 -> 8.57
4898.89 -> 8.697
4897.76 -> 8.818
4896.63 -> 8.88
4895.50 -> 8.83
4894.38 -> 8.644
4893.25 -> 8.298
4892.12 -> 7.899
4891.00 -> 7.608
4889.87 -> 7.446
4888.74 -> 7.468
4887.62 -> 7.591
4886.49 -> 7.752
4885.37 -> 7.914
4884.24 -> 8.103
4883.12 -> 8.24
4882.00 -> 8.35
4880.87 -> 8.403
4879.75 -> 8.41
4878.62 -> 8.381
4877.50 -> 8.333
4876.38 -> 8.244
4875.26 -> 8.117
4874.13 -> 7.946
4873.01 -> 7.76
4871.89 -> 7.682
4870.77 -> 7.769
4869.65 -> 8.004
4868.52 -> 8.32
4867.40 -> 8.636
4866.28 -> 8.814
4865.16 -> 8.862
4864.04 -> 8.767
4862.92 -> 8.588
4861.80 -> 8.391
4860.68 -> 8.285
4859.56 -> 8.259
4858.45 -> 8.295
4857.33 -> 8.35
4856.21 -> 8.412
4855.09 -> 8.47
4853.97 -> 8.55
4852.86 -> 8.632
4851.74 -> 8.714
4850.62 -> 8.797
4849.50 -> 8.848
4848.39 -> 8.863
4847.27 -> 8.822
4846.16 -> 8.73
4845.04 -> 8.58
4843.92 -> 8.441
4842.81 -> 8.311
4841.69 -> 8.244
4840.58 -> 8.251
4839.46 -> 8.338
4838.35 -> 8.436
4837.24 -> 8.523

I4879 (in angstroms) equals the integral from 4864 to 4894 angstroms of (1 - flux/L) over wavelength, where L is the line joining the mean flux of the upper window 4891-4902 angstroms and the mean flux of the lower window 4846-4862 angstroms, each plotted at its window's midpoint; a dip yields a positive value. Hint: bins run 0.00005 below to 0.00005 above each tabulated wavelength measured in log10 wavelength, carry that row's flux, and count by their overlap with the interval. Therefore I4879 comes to 1.5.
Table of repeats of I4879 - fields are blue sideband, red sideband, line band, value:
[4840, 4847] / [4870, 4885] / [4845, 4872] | -0.67 angstroms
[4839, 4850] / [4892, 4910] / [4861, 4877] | 0.52 angstroms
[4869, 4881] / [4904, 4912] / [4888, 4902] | 0.18 angstroms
